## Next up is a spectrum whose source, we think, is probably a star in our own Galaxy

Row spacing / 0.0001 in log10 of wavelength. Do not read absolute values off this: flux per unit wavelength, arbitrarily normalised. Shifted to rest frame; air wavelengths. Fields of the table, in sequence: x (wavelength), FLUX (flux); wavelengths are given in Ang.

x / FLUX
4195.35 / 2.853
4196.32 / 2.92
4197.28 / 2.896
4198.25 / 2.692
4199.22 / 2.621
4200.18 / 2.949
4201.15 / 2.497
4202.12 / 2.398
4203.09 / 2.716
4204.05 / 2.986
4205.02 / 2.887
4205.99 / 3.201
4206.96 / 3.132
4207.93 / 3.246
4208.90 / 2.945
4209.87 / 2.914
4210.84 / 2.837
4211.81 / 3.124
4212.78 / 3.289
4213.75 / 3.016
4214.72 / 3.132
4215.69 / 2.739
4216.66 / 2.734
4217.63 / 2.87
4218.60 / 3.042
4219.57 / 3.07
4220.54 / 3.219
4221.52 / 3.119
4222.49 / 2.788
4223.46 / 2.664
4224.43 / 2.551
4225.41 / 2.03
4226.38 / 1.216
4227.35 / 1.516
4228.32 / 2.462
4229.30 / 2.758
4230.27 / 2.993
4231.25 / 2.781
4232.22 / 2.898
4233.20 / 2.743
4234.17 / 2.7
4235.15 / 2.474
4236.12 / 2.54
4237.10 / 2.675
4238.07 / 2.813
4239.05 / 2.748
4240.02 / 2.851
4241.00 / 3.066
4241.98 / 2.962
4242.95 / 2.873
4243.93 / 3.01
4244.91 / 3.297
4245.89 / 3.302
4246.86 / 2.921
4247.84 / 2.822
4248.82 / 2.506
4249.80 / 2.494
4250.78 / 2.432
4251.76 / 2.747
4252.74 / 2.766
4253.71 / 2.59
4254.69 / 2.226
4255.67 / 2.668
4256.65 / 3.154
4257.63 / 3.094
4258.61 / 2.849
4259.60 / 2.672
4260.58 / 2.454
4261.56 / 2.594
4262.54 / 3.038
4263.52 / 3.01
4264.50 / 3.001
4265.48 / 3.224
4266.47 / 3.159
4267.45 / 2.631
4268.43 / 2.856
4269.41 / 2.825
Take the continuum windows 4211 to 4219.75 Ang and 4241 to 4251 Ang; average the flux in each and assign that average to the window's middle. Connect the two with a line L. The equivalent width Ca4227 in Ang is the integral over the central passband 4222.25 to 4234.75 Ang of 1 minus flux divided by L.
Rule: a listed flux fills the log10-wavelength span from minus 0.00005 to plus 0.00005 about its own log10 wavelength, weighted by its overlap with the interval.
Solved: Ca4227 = 2.0 Ang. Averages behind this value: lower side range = 3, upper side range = 2.88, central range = 2.46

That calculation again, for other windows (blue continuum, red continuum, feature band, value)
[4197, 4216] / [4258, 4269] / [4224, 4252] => 2.2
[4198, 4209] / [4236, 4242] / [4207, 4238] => 0.9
